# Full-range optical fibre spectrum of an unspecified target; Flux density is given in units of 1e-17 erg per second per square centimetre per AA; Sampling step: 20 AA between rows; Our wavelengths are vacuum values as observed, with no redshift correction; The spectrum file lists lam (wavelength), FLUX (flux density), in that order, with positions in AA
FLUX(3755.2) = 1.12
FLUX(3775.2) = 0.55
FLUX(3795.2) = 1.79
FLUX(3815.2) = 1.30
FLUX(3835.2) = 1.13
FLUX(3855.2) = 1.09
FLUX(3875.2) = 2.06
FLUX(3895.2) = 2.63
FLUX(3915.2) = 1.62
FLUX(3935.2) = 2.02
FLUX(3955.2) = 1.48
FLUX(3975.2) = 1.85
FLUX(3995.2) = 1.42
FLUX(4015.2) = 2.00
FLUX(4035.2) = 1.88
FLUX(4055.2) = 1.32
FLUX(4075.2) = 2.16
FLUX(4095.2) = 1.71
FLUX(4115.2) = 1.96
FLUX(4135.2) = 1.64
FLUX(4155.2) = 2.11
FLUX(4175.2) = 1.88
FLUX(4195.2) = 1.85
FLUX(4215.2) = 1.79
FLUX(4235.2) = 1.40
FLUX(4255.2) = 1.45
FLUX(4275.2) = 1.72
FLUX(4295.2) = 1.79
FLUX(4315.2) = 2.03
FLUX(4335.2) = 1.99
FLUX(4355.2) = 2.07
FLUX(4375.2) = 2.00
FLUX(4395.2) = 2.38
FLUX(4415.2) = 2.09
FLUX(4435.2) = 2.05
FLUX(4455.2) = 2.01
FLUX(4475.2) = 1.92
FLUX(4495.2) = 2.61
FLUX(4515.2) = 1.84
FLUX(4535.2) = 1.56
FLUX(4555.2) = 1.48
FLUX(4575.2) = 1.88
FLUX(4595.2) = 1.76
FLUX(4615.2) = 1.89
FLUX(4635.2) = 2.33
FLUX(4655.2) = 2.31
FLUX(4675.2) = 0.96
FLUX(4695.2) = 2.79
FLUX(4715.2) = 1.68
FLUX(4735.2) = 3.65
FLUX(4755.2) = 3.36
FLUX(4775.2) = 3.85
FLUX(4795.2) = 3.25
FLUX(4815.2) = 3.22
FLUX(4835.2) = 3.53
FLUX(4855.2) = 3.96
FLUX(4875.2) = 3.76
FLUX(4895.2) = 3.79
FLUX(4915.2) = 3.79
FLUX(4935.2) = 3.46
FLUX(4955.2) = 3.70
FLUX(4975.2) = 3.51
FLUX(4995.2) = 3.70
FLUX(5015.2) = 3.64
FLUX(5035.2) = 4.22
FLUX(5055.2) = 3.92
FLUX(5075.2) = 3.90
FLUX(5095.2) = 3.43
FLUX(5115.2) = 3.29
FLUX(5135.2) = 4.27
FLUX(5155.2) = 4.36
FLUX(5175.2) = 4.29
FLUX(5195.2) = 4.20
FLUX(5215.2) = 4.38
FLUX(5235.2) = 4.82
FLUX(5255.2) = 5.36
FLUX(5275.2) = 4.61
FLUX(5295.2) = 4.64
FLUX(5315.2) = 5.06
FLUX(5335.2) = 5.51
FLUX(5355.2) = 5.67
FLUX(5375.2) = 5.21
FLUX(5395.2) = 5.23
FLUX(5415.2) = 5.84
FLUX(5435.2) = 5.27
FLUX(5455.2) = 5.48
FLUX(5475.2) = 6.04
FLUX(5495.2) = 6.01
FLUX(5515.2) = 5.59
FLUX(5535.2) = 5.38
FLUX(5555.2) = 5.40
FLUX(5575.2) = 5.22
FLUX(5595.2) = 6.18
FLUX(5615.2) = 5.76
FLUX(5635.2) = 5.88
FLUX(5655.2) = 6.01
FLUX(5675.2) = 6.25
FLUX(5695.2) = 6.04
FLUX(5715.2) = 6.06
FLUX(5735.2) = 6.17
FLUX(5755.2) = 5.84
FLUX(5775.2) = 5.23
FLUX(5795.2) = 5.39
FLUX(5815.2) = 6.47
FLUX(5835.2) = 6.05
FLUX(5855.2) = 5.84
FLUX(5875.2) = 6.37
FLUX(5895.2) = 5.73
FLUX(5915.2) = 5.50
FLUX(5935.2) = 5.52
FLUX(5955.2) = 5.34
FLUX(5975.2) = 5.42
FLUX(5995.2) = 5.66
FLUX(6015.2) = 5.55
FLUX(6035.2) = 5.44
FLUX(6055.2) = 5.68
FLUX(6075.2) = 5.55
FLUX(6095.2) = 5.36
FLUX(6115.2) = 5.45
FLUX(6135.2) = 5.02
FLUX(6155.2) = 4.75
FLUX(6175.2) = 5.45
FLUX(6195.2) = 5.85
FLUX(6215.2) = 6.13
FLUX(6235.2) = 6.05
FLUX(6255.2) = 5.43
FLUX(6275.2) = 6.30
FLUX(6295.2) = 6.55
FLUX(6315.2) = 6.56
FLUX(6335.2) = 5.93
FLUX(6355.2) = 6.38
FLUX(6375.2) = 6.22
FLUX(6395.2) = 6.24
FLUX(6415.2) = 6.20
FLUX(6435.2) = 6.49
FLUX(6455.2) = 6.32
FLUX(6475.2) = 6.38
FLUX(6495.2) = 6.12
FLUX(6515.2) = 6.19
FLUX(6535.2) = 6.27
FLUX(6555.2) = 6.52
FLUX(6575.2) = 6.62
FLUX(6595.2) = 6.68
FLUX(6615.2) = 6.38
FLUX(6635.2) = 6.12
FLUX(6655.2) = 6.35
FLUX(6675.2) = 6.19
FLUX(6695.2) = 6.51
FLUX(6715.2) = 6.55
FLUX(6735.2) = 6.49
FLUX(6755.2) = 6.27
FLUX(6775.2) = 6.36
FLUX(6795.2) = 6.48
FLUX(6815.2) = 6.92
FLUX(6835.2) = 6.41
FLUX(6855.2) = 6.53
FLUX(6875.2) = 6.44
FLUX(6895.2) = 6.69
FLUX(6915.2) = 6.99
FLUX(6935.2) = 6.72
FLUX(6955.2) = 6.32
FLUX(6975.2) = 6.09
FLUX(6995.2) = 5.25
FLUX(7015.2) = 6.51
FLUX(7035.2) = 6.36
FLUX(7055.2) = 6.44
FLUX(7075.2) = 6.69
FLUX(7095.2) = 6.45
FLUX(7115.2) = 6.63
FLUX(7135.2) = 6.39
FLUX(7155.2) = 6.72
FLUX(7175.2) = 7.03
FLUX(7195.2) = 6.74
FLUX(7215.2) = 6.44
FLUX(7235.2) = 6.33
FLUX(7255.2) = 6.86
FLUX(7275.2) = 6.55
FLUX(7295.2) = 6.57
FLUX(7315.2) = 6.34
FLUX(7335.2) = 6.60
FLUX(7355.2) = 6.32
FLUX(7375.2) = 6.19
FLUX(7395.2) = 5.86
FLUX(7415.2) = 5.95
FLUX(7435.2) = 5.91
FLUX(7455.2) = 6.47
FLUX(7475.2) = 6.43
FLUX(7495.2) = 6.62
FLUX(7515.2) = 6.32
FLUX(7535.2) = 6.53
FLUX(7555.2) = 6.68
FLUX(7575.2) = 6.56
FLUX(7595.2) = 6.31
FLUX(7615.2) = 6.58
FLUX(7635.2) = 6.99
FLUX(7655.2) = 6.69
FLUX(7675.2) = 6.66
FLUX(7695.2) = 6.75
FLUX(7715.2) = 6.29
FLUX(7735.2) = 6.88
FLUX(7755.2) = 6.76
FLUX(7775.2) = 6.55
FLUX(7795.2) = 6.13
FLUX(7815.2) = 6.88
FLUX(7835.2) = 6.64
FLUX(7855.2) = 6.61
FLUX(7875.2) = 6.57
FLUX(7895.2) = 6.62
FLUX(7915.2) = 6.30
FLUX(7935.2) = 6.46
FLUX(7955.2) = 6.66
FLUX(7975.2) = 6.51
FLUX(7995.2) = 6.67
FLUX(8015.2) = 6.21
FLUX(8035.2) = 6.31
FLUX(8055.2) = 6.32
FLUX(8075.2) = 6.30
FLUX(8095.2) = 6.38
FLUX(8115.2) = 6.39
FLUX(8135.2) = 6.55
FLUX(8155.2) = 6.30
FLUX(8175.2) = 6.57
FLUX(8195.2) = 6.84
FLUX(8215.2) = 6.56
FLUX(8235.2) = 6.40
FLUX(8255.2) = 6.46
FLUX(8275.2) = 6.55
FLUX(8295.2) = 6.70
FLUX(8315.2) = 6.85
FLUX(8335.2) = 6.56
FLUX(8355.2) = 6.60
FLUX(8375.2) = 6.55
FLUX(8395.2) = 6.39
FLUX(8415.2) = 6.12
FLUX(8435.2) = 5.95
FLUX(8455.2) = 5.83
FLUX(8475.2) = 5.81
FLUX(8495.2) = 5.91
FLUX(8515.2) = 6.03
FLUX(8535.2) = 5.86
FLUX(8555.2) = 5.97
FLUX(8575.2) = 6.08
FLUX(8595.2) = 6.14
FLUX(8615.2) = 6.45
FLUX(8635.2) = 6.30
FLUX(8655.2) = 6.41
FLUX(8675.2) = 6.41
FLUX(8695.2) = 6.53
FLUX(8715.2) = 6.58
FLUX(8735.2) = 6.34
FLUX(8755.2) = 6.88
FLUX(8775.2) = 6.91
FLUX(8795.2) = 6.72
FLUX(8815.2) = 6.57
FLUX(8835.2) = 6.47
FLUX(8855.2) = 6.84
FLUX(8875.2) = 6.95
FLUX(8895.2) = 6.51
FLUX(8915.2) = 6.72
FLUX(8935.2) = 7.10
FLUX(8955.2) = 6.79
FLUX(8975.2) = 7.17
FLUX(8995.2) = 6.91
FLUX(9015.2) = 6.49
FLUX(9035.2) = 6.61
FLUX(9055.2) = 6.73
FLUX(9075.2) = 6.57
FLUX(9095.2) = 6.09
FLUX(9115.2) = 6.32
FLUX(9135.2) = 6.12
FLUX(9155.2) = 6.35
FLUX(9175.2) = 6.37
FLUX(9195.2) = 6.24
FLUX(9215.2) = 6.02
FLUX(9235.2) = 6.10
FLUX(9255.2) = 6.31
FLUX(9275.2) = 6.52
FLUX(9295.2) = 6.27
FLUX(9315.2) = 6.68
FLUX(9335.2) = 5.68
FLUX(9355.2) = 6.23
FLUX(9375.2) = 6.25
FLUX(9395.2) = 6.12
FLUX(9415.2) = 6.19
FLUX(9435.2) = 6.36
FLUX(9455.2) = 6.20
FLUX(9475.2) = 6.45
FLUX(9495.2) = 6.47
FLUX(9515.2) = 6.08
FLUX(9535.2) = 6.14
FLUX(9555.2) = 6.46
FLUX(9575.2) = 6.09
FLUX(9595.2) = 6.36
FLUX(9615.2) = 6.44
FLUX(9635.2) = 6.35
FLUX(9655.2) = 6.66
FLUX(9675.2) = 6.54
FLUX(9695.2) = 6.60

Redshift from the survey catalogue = 0.187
